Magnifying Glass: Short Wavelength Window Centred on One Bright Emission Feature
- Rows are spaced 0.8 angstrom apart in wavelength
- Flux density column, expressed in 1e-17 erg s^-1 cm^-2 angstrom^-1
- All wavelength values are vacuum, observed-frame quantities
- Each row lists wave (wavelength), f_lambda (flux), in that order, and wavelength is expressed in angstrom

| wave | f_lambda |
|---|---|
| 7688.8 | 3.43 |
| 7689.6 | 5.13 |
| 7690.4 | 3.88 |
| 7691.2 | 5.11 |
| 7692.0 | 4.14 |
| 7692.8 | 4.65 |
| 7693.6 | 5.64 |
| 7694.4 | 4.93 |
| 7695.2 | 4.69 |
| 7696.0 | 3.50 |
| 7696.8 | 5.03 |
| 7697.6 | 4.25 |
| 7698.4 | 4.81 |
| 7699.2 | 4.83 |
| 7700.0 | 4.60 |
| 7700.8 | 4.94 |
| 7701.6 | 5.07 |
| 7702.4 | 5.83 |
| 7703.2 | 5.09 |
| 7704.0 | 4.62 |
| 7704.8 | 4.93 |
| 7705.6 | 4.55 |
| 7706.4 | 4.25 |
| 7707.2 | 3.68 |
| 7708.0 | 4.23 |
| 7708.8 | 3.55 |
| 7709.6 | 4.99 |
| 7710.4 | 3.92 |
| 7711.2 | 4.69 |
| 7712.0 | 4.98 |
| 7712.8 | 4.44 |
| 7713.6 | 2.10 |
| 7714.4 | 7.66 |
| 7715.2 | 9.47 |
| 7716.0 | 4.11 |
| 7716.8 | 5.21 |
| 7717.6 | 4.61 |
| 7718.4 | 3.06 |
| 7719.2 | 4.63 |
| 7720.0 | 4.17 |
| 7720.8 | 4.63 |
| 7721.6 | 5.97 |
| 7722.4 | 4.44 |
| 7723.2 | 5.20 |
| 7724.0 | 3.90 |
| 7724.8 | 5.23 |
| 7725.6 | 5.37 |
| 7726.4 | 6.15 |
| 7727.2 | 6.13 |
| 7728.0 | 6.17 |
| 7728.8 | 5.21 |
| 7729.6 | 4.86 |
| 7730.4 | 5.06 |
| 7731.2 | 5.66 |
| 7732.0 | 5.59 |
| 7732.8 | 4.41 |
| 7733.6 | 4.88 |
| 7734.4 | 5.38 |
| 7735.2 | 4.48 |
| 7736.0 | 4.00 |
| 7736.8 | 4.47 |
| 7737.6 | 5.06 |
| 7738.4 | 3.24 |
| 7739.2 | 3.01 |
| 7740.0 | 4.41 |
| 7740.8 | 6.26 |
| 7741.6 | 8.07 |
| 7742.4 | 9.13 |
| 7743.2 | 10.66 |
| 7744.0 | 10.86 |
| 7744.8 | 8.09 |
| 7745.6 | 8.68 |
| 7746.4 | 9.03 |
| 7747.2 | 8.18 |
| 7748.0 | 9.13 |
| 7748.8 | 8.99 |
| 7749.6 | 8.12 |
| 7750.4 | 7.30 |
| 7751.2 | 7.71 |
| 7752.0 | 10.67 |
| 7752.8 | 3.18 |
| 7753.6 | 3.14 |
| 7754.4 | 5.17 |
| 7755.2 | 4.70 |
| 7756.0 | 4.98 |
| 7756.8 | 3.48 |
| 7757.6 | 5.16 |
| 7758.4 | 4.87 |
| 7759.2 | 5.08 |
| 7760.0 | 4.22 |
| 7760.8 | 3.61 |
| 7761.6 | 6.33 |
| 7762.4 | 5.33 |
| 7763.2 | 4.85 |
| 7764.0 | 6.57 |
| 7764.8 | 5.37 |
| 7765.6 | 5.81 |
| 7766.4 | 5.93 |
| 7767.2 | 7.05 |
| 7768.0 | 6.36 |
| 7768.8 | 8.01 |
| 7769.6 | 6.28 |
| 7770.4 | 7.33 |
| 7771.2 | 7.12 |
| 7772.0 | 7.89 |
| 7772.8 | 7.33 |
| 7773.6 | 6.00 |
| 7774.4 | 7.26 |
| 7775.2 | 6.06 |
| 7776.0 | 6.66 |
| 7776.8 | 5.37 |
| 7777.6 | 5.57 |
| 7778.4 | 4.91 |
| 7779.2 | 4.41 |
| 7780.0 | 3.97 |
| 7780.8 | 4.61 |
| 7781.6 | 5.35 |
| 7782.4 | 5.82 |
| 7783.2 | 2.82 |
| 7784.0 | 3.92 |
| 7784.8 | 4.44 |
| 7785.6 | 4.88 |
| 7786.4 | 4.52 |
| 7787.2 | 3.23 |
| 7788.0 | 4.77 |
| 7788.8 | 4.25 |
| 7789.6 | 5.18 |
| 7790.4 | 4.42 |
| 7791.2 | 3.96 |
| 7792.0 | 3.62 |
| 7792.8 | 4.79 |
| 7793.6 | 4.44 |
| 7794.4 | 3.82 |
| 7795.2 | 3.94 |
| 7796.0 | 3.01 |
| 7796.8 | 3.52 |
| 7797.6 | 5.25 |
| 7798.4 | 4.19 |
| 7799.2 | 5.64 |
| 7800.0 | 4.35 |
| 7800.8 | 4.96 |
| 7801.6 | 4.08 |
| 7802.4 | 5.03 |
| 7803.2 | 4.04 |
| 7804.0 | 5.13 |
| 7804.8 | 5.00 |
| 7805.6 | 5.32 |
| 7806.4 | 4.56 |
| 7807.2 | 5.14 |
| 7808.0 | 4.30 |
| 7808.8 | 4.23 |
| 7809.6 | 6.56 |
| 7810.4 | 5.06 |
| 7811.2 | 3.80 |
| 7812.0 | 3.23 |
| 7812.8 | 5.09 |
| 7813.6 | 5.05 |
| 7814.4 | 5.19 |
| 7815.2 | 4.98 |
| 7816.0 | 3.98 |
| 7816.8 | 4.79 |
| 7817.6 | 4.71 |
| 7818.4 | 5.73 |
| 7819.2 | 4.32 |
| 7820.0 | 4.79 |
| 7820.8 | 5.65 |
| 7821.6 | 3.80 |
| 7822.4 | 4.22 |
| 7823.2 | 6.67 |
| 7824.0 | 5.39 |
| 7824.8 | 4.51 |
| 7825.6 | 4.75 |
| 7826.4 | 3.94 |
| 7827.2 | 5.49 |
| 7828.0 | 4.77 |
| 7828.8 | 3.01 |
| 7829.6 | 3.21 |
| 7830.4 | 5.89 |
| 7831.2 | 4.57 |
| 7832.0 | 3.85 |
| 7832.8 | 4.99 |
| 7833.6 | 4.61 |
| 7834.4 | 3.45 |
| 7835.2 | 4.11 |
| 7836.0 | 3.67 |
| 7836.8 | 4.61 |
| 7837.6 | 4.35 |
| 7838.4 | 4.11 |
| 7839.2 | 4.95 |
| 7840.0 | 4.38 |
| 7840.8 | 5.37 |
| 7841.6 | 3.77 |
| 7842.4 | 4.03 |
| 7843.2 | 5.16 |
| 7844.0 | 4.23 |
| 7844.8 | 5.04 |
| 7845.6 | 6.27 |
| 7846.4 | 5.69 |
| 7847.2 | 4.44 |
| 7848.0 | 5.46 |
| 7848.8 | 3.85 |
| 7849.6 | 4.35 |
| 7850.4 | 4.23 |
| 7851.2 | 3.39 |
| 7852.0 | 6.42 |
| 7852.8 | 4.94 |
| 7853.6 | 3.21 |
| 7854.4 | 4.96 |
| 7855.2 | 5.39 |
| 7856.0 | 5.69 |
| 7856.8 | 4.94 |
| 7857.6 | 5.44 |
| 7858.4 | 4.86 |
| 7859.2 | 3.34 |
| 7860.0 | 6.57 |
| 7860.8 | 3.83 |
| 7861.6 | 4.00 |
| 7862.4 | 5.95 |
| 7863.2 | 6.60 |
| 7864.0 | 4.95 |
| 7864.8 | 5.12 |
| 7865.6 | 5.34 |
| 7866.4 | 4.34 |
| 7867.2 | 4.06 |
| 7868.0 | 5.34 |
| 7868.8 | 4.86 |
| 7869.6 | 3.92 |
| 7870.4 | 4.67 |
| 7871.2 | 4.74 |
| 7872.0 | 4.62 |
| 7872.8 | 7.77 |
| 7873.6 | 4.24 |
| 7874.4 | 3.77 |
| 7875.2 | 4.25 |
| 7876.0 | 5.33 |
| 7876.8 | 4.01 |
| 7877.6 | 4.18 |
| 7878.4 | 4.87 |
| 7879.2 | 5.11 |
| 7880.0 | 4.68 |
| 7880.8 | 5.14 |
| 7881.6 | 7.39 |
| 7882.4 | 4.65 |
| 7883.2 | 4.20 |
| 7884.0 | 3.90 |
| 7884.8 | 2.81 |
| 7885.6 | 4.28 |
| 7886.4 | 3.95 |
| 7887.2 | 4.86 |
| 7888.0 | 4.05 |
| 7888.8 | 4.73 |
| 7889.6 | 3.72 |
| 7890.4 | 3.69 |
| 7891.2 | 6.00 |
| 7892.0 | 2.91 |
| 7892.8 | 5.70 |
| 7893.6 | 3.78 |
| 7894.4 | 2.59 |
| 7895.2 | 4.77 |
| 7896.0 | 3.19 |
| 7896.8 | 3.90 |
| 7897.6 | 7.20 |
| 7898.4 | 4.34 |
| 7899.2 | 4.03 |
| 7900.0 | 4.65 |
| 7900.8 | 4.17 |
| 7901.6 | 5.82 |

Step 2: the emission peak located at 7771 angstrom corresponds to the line [N II]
